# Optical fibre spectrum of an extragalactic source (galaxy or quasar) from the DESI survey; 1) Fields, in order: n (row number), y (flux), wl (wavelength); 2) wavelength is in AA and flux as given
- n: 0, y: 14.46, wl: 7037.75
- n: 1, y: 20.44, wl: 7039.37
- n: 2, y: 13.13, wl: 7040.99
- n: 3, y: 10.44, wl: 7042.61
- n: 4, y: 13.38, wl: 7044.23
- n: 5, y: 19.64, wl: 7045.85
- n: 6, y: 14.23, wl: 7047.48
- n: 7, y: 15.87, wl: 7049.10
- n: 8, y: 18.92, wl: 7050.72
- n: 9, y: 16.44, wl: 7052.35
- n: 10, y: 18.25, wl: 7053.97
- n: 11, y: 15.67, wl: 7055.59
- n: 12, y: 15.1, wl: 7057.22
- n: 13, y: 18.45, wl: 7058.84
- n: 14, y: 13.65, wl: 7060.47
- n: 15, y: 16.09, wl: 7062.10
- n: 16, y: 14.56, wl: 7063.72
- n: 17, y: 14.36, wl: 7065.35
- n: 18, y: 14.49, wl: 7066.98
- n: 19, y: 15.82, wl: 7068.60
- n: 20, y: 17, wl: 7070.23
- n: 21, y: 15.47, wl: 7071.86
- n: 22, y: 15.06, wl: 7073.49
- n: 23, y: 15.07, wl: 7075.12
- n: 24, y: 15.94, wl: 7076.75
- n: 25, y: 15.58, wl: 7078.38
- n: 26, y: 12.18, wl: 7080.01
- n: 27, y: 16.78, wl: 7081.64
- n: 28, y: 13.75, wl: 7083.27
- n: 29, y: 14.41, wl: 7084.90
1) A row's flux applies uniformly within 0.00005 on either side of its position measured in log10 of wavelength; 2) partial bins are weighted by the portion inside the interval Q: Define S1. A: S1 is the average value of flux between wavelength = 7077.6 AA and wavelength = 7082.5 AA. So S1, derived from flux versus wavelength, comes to 14.8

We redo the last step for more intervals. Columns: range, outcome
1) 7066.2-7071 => 15.8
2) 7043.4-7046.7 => 16.4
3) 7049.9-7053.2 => 17.7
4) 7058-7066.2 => 15.4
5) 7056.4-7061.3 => 15.7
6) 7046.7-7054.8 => 16.8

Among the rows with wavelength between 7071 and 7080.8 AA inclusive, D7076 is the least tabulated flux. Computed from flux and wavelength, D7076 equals 12.18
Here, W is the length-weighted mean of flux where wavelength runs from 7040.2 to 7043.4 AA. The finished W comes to 11.8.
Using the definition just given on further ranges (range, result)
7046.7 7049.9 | 15.1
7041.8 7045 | 11.9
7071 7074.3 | 15.3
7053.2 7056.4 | 17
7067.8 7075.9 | 15.7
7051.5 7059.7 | 16.8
